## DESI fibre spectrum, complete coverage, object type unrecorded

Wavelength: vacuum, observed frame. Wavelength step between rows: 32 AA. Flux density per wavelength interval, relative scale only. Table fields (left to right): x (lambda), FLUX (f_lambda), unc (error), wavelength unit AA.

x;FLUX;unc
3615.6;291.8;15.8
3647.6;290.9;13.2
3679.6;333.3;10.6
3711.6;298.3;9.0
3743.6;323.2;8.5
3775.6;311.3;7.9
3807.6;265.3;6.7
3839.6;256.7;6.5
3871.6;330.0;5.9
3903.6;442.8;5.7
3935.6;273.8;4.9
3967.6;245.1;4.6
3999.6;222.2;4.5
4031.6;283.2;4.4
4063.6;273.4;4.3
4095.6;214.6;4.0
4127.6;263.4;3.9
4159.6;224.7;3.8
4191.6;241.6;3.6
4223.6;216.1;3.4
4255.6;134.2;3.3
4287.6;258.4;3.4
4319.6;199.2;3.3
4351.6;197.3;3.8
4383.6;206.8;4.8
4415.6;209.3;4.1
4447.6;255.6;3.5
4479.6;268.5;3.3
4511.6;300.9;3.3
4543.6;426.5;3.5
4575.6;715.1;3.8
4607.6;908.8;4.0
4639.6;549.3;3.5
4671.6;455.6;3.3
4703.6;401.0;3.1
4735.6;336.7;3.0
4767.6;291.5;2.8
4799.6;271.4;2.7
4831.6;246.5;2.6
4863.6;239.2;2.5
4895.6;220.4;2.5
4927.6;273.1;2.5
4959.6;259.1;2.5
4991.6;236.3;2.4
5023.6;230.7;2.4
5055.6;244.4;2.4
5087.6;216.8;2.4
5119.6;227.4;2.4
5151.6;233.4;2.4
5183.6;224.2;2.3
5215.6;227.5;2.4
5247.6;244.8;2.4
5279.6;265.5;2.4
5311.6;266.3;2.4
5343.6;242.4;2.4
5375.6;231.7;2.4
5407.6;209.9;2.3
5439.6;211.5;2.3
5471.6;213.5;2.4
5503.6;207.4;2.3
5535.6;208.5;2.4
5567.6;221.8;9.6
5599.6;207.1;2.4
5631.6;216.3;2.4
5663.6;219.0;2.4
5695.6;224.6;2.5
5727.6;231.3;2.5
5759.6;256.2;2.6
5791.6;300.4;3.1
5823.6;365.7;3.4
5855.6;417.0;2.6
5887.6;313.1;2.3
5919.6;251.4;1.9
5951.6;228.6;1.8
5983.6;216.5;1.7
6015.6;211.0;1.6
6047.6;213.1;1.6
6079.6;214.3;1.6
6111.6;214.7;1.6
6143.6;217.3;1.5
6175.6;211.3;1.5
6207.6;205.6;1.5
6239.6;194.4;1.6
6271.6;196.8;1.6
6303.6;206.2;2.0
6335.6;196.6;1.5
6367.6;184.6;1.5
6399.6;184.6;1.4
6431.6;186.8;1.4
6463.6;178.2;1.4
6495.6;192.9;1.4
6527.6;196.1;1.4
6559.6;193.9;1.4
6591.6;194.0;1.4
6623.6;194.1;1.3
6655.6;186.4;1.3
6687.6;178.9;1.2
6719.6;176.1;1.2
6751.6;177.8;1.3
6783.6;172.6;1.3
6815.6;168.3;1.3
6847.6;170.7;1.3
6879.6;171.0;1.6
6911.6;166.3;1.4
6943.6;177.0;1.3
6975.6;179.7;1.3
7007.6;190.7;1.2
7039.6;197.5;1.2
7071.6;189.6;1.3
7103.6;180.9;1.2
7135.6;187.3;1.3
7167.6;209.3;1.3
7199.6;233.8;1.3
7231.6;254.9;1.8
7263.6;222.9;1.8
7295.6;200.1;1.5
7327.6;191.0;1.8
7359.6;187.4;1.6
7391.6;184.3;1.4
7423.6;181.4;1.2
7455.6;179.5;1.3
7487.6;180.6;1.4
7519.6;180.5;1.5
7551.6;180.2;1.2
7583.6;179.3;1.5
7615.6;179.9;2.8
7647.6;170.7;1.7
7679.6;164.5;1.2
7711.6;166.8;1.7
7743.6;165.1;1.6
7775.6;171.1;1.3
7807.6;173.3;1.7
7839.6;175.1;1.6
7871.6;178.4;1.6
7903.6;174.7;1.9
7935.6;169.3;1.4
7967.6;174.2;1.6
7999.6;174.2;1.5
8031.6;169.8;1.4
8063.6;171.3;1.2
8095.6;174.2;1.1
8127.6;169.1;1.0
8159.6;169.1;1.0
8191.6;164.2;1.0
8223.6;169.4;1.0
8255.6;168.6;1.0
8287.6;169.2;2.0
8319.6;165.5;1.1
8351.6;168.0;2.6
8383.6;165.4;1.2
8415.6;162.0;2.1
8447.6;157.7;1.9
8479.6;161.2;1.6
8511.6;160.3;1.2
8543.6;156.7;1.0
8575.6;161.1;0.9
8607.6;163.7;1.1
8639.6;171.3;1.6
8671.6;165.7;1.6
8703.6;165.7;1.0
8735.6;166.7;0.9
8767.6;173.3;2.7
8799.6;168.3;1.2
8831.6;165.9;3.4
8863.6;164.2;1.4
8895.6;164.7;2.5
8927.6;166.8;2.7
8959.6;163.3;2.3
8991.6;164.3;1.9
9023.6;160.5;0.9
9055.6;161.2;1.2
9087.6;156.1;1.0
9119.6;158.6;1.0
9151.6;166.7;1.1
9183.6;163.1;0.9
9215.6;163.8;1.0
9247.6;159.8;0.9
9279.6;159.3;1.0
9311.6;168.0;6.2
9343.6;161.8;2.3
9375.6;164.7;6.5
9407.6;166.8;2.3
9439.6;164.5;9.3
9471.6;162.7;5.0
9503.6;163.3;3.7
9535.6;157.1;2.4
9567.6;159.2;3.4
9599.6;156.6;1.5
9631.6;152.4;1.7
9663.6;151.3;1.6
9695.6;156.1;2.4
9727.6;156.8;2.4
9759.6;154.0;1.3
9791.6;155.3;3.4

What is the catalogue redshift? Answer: 2.761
